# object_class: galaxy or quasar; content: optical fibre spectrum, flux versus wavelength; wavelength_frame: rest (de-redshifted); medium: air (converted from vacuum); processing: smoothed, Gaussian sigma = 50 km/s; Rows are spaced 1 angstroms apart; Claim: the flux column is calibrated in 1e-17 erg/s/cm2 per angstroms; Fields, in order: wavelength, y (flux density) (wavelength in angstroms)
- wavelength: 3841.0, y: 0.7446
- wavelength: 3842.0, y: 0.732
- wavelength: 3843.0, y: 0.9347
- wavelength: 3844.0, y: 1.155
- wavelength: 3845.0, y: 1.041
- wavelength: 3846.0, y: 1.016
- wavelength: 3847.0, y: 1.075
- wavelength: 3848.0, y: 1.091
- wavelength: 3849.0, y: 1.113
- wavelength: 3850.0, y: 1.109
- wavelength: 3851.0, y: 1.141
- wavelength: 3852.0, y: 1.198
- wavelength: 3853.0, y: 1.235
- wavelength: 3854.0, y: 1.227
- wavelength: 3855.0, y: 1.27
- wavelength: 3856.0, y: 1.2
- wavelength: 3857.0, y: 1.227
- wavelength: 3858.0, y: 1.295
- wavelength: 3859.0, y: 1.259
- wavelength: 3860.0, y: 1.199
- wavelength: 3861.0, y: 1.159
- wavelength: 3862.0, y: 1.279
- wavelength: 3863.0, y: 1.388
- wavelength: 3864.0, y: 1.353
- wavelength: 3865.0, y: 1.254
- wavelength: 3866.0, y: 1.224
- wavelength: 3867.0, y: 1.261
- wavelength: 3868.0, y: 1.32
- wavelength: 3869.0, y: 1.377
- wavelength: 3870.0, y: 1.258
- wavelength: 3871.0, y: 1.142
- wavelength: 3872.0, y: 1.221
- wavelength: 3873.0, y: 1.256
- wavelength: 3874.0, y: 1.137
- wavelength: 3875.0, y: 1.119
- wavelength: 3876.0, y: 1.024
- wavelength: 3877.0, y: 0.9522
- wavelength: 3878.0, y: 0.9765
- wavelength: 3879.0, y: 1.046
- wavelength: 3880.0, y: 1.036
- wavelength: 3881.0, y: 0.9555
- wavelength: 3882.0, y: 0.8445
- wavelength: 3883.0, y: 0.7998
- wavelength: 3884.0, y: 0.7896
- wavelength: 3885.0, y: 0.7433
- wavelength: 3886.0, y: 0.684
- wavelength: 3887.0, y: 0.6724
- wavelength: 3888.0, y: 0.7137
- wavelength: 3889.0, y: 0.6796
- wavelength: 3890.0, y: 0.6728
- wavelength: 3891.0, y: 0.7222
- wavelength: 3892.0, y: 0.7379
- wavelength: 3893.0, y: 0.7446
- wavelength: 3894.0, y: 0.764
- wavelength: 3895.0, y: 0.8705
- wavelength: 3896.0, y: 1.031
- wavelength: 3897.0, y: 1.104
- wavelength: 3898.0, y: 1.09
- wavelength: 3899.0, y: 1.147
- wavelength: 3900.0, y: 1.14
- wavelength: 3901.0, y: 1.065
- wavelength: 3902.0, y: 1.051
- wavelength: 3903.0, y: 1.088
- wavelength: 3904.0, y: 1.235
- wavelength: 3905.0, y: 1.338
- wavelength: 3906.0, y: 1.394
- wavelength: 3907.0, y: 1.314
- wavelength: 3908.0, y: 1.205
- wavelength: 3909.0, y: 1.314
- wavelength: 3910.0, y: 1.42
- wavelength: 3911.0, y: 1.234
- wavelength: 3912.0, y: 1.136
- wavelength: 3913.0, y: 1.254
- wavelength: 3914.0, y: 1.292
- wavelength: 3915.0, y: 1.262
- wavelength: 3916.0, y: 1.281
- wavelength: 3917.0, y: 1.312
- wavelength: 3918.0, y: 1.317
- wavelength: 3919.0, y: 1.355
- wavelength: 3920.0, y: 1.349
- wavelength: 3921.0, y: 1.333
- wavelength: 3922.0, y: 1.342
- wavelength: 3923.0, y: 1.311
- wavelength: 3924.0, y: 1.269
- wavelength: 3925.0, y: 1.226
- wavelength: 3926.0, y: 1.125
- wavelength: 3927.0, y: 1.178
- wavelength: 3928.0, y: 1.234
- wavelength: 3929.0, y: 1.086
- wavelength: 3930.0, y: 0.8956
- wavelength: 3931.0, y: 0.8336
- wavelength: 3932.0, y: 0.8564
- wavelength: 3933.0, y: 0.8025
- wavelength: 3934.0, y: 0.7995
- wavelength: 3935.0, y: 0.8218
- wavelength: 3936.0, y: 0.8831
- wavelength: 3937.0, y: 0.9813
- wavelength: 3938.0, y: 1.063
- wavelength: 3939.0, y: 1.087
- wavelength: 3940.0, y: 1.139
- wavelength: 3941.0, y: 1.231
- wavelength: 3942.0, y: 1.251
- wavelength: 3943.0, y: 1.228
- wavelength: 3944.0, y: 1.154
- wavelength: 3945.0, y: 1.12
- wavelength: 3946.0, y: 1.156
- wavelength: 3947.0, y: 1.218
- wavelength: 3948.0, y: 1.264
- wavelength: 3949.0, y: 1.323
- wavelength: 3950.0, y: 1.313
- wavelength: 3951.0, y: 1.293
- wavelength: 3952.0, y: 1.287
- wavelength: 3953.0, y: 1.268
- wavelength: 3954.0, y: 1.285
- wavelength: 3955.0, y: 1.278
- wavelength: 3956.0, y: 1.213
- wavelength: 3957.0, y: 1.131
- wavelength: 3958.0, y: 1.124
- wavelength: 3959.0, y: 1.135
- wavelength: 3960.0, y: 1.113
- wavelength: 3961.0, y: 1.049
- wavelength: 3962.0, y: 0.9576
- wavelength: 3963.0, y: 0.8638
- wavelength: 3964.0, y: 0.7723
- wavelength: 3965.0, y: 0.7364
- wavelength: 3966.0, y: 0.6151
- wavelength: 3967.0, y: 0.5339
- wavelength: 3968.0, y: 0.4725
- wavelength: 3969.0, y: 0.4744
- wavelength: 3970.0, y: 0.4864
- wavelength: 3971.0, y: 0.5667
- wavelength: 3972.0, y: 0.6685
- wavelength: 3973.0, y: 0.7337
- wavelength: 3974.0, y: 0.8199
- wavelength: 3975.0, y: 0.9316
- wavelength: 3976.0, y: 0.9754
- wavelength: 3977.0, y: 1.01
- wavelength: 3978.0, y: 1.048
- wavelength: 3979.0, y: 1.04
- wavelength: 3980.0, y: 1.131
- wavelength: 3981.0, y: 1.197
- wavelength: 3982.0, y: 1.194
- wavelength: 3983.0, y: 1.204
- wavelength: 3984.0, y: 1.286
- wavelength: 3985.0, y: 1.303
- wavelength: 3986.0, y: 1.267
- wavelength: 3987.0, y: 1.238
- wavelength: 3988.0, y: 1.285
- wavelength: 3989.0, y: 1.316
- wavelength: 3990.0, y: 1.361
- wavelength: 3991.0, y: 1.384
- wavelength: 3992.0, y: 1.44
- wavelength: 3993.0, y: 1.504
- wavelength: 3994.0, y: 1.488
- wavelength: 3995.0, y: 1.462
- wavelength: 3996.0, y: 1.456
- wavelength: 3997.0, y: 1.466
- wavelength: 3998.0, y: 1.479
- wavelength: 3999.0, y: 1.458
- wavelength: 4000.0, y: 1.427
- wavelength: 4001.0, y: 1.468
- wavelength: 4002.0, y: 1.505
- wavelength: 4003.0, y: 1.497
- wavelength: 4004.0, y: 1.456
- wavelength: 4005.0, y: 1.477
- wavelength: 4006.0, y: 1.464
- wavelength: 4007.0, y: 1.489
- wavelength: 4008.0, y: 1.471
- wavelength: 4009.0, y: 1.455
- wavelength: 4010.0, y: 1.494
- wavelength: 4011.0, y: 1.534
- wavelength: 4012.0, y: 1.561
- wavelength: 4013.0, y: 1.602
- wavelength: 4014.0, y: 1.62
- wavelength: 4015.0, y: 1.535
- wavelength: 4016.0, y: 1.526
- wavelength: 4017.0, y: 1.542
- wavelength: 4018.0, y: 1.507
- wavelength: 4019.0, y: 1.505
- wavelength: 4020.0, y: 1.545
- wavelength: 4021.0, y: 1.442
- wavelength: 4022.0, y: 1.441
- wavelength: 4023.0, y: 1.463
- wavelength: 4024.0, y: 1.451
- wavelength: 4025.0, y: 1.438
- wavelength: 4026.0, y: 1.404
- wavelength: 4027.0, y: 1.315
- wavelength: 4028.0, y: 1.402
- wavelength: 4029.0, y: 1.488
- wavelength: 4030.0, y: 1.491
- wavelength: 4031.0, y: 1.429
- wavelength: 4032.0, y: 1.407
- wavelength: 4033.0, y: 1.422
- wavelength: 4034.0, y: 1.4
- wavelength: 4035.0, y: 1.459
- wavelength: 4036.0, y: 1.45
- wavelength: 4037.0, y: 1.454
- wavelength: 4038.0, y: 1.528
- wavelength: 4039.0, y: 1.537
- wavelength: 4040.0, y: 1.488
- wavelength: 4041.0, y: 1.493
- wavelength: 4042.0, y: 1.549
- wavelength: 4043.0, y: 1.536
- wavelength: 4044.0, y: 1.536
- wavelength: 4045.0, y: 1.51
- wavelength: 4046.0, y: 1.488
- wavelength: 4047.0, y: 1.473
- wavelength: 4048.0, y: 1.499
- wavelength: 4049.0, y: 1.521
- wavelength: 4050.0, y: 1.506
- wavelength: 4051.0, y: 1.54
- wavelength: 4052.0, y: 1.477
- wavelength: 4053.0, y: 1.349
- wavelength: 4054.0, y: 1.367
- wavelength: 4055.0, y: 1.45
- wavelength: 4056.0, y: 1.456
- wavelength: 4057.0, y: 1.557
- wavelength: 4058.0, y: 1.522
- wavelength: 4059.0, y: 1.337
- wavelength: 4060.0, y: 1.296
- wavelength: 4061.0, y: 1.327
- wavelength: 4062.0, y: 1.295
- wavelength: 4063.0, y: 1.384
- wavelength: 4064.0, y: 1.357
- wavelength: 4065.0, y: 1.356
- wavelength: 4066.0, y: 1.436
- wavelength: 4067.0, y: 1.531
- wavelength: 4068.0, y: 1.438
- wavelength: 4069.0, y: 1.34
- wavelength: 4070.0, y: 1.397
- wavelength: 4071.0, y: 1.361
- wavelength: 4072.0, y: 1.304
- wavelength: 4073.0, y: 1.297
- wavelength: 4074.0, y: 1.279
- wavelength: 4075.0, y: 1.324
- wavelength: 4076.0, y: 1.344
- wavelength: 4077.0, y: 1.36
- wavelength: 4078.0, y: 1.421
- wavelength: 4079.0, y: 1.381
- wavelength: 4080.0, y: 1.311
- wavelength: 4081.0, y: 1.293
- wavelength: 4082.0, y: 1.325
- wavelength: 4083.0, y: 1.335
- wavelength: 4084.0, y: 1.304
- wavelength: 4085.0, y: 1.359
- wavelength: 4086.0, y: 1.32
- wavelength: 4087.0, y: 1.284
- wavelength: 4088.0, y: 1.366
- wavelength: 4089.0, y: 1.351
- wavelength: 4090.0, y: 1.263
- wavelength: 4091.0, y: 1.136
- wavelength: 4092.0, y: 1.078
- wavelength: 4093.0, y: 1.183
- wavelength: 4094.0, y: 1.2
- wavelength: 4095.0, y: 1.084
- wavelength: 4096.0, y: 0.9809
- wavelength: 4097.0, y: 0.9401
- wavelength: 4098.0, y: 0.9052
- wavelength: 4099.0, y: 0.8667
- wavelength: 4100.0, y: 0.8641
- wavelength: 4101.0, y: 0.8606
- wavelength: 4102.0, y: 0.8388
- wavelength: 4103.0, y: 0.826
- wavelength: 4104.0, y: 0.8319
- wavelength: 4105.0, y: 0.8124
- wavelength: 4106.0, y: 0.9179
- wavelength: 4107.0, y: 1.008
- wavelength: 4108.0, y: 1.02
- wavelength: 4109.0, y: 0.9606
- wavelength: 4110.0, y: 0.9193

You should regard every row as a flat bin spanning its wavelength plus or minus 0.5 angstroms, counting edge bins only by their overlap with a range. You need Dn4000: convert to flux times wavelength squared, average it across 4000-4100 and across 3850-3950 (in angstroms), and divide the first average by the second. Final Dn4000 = 1.3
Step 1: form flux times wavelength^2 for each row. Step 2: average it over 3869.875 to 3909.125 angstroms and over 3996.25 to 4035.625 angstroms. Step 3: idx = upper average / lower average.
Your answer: 1.58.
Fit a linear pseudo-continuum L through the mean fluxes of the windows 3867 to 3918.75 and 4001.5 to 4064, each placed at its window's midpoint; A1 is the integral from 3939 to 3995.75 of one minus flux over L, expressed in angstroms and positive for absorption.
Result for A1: 8.2 angstroms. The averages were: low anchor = 1.07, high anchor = 1.47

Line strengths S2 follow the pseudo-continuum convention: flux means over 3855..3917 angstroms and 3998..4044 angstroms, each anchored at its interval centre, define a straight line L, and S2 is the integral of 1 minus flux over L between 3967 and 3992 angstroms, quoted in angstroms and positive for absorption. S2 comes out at 6.5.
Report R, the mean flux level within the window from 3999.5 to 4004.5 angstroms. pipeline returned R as 1.47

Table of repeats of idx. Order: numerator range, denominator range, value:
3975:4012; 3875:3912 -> 1.43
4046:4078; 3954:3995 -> 1.41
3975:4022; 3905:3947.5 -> 1.23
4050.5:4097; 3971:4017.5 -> 1.04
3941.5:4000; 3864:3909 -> 1.13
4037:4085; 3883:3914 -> 1.51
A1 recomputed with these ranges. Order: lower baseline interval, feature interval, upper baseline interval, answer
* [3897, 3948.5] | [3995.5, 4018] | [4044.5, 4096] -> -3.95 angstroms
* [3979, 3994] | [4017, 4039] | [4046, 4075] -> -1.56 angstroms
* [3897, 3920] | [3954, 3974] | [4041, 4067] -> 7.09 angstroms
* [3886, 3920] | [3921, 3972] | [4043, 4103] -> 4.69 angstroms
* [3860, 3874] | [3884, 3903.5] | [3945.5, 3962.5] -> 5.72 angstroms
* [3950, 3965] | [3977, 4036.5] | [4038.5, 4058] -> -4.11 angstroms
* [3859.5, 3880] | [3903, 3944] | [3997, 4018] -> 4.31 angstroms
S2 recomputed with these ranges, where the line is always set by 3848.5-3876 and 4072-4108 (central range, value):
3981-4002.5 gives -3.5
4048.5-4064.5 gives -3.6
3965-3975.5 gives 4.9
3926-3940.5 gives 2.7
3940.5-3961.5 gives -0.2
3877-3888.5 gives 3.5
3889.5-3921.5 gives 1.8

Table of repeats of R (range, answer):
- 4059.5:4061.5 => 1.31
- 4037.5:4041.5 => 1.51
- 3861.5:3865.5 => 1.32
